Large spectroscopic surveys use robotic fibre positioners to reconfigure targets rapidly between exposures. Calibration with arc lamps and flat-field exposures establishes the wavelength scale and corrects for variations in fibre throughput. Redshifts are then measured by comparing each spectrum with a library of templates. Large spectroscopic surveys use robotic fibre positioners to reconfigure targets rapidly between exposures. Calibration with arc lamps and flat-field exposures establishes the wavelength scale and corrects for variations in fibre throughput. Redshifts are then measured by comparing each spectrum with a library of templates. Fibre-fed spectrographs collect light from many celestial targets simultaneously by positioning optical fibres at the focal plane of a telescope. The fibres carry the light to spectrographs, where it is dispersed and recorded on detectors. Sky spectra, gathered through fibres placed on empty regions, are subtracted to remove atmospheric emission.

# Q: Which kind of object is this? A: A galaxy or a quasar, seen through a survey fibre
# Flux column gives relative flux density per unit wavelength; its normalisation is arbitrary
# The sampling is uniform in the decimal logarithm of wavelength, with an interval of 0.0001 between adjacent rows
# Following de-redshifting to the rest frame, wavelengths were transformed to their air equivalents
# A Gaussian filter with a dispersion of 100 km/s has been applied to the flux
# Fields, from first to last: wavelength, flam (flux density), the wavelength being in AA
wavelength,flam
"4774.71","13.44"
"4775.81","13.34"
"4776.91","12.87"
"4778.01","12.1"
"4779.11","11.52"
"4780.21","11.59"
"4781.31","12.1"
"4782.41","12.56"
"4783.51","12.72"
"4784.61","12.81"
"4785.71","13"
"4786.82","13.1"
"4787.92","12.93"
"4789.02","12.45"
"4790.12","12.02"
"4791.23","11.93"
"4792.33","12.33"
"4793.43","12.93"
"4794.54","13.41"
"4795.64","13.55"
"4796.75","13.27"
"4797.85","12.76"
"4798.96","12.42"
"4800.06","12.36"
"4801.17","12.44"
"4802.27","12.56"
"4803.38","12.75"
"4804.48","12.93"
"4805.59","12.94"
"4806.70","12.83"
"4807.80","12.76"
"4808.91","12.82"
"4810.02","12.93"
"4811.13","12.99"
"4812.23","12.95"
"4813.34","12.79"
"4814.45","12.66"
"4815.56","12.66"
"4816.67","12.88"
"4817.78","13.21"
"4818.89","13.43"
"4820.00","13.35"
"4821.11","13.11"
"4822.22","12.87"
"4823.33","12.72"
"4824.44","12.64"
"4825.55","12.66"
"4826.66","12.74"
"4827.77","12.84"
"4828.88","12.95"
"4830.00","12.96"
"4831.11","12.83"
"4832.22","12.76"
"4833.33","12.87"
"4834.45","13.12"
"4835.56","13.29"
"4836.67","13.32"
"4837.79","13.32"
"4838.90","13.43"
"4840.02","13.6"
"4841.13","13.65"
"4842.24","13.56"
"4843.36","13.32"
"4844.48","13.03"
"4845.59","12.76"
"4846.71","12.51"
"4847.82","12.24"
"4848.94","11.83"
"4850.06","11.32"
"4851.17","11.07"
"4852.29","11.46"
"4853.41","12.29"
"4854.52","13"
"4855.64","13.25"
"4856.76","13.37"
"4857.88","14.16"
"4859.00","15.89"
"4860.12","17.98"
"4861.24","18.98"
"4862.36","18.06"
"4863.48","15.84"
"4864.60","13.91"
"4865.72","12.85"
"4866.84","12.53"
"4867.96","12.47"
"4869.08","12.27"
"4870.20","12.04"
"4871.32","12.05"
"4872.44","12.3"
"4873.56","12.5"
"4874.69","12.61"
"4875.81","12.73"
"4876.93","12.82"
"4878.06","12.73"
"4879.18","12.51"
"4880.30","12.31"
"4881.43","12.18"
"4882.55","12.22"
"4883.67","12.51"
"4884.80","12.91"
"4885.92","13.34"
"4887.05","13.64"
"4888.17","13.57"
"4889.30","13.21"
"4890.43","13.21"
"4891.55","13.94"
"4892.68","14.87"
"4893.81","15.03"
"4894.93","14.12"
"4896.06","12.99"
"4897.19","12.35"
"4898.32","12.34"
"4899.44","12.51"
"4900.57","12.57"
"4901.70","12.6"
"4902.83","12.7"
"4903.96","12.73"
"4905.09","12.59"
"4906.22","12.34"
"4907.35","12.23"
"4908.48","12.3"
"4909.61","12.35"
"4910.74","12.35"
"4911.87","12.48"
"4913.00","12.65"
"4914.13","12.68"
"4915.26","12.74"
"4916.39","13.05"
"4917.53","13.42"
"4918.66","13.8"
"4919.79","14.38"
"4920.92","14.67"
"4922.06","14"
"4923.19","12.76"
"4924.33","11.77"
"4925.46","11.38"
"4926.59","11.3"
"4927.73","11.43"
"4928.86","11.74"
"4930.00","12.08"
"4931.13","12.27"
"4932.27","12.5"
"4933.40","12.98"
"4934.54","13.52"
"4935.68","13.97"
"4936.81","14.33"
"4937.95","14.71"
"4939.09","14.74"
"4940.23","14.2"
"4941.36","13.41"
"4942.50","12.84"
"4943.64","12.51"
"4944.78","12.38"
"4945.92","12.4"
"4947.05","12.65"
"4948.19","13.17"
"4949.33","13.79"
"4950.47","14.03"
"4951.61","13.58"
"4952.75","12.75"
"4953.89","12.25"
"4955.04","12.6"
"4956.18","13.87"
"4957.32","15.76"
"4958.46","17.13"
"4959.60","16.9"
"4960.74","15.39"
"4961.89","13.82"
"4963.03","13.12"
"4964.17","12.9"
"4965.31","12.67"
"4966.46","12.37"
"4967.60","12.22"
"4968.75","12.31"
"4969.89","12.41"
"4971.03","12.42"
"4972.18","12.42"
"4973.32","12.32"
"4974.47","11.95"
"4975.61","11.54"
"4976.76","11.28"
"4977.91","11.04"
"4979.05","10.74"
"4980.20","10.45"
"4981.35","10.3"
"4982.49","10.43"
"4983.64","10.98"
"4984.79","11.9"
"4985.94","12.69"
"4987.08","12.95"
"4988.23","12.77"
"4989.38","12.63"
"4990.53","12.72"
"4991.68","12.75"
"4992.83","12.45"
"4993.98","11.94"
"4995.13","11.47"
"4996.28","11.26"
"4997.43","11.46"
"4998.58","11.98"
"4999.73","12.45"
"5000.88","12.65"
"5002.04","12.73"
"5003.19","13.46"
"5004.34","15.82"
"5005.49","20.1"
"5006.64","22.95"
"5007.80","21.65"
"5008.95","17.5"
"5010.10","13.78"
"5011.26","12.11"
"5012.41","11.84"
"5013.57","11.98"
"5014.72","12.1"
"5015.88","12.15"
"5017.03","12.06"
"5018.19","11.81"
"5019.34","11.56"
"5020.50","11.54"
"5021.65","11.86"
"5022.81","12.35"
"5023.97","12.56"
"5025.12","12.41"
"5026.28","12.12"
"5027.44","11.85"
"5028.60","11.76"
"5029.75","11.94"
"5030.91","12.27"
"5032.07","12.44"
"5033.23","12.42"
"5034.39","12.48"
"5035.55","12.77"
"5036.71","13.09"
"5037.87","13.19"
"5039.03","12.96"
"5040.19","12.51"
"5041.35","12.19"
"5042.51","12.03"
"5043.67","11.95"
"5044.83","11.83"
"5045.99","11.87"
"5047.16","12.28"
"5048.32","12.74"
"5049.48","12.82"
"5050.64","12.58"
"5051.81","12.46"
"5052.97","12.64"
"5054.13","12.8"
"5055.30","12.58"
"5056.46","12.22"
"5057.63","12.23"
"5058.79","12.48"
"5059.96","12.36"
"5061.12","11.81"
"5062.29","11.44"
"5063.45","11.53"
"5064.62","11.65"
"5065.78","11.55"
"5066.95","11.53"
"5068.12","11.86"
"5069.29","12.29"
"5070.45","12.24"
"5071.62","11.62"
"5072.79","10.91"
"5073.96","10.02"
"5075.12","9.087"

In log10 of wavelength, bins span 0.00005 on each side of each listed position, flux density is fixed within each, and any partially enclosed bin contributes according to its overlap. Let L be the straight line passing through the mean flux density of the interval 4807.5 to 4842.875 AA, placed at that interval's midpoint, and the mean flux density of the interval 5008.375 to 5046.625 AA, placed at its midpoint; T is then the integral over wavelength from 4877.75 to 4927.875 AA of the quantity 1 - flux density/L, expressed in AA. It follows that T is -0.44 AA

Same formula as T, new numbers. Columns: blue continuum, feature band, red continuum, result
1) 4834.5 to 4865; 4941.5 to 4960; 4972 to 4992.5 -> -2.1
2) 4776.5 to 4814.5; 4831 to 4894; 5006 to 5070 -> -3.0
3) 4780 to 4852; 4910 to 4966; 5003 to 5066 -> -1.8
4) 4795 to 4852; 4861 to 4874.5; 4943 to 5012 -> -0.7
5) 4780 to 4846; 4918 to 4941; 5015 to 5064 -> -1.0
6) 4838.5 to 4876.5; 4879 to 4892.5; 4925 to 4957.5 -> 0.2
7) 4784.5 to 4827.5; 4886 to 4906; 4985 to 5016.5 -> 0.0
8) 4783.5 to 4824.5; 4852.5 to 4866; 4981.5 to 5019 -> -2.0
